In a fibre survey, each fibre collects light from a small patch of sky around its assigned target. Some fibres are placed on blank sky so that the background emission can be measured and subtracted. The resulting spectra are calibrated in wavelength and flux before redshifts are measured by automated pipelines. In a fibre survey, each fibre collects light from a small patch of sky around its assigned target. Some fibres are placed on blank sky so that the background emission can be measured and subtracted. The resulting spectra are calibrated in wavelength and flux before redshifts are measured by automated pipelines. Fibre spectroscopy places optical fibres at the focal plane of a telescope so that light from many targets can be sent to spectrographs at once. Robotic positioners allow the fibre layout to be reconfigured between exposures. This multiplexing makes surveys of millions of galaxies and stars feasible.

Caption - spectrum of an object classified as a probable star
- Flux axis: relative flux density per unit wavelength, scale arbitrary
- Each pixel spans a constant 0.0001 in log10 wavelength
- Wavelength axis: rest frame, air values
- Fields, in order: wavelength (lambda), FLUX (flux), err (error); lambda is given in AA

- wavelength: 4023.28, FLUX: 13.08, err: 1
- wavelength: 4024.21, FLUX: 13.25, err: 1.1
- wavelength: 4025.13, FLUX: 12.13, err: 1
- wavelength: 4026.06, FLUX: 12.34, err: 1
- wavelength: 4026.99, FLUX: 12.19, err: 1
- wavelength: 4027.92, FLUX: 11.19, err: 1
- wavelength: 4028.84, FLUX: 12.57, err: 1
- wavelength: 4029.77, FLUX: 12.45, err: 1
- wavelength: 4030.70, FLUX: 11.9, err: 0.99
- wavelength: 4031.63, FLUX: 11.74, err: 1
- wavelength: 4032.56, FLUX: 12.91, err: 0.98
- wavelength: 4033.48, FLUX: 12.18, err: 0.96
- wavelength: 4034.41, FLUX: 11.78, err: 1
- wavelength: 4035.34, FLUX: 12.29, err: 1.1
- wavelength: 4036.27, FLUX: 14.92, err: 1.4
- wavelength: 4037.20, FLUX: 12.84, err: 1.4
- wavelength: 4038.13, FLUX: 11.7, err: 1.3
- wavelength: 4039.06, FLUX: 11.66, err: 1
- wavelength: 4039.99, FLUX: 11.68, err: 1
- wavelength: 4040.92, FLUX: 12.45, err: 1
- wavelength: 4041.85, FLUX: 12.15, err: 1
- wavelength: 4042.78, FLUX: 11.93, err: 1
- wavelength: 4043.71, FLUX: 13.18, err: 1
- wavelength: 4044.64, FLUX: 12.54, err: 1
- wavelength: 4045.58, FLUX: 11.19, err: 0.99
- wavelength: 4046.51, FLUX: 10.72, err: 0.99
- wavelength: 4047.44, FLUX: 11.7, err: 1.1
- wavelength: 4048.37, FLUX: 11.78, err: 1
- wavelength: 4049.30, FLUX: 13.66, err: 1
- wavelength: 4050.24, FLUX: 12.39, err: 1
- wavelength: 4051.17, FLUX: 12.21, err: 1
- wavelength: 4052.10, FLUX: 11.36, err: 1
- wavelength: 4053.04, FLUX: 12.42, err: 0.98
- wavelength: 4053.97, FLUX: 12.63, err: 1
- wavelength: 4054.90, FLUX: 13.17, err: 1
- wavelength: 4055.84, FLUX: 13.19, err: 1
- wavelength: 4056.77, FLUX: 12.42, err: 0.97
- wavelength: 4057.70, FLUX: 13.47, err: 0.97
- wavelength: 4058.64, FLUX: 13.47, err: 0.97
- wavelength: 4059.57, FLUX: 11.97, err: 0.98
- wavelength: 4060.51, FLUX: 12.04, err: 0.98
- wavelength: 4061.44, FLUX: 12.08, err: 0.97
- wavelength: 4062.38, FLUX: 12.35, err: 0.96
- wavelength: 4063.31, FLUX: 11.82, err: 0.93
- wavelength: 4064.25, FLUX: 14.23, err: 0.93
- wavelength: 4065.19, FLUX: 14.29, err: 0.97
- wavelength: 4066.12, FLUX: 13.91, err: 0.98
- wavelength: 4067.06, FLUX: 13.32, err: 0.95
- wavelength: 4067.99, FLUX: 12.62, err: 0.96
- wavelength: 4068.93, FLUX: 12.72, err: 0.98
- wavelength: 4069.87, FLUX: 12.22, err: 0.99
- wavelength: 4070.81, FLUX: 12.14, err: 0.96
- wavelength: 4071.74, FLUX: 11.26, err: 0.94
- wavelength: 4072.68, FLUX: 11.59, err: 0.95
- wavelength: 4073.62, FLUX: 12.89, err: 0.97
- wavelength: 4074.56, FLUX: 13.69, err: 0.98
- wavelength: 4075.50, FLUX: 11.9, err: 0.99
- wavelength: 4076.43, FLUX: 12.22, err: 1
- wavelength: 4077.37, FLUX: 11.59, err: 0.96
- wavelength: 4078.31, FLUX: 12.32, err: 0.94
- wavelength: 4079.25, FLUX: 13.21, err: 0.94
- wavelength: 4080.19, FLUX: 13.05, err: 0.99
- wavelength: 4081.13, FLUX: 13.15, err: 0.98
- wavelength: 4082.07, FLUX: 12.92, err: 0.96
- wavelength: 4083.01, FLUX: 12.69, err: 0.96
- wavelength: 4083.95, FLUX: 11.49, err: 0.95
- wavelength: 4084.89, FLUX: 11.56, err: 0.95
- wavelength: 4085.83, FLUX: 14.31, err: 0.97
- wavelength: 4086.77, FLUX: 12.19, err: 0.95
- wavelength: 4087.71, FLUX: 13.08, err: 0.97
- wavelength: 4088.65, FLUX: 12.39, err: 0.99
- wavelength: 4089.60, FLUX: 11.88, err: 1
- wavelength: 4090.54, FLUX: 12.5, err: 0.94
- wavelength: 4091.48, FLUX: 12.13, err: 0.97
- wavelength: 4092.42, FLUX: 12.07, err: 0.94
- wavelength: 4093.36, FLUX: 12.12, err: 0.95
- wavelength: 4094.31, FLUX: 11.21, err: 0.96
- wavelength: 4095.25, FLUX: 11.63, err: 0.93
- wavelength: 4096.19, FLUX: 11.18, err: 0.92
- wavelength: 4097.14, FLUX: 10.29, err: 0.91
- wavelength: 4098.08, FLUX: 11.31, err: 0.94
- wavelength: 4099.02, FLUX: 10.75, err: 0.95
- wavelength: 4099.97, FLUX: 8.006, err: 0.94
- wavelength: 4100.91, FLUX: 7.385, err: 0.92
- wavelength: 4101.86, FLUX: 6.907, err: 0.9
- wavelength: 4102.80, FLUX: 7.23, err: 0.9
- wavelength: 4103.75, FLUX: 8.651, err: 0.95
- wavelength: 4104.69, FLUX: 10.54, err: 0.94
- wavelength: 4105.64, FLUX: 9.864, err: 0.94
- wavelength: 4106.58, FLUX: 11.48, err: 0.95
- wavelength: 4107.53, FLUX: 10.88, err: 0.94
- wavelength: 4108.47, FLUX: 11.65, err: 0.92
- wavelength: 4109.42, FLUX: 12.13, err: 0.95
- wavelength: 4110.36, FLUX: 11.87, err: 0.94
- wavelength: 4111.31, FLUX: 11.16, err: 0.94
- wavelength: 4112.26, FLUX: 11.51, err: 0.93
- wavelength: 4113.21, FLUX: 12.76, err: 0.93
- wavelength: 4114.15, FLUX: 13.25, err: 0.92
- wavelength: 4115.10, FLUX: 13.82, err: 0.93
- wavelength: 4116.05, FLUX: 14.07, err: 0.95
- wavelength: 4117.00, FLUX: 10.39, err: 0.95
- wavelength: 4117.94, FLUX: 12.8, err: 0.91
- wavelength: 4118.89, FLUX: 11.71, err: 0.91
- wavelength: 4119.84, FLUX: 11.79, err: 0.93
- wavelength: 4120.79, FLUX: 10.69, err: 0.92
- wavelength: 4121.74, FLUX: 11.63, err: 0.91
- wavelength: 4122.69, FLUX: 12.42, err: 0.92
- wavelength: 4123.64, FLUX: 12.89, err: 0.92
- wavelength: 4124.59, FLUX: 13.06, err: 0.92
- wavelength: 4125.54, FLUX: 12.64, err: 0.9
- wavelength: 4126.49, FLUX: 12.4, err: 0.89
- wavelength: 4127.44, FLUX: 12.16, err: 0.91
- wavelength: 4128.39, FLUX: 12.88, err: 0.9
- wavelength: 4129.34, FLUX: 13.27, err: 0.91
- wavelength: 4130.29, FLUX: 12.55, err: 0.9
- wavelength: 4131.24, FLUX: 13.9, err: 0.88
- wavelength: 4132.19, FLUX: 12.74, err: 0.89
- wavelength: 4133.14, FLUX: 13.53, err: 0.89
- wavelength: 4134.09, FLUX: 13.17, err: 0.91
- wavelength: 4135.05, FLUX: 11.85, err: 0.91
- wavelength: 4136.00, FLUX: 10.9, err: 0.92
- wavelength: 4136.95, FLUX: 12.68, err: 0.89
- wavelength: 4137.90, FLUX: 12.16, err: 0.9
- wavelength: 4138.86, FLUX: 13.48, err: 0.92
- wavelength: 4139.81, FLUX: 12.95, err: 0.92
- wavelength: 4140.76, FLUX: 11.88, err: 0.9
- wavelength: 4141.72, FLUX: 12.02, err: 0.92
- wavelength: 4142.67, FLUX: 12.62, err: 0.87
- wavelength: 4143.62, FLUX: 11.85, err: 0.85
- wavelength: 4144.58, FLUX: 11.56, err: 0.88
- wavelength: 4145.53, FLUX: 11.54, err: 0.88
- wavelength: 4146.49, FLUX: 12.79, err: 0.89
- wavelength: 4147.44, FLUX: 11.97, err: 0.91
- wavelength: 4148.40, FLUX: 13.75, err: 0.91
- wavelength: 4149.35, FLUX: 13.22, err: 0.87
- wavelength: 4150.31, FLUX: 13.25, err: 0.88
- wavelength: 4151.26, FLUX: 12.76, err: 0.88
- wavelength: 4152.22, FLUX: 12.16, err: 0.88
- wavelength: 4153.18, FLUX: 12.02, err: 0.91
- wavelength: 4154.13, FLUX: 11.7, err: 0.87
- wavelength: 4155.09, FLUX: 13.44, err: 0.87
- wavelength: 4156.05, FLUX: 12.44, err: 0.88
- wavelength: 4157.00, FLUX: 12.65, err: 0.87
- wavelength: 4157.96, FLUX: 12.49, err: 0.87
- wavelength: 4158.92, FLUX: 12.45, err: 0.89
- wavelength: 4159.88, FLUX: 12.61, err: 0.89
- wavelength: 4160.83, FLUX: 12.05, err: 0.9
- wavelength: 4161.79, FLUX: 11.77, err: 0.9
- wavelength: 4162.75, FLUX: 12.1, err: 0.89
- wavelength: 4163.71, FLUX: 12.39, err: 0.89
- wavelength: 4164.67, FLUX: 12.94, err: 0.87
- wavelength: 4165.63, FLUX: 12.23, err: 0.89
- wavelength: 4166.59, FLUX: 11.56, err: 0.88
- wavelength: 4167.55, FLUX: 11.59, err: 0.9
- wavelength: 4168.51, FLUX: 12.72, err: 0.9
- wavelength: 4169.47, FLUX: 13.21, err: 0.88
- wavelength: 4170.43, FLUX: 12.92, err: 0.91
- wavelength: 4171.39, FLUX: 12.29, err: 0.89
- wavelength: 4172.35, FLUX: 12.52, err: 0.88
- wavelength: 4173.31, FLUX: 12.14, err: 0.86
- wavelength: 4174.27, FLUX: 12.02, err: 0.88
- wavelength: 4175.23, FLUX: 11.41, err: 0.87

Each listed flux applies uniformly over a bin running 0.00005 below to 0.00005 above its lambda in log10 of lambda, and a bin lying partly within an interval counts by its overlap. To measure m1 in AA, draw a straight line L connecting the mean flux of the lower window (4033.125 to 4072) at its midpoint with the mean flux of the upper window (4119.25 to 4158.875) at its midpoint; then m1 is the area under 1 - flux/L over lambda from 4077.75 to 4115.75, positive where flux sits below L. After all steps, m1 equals 3.1 AA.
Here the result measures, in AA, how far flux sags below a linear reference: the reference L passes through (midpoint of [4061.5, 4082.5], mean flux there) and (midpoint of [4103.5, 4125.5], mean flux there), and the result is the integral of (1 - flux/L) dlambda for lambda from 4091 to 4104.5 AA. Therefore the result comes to 2.3 AA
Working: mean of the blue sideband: 12.7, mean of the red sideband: 11.8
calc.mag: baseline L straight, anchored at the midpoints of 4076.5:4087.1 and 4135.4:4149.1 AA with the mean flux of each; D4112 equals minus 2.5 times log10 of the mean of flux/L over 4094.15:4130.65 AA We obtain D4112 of 0.10 mag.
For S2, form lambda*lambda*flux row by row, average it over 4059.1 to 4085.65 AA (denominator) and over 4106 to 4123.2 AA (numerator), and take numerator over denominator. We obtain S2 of 1.0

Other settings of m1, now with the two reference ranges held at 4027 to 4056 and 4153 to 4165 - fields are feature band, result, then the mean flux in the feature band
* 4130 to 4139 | -0.2 AA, 12.7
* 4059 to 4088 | -0.7 AA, 12.6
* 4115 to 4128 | 0.1 AA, 12.3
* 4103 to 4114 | 1.1 AA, 11.1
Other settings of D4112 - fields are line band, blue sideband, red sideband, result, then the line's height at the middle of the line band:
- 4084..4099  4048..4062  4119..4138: 0.05 mag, 12.5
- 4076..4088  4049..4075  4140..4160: 0.00 mag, 12.6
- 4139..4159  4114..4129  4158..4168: -0.02 mag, 12.3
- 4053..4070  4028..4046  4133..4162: -0.05 mag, 12.3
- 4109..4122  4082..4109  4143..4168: -0.06 mag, 11.5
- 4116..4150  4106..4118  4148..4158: 0.00 mag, 12.4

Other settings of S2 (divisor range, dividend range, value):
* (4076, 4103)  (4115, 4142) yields 1.11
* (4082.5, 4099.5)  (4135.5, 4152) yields 1.07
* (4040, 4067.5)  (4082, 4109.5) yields 0.90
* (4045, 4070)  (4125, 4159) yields 1.04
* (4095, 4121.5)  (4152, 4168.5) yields 1.15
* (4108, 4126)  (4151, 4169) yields 1.03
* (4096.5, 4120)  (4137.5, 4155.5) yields 1.17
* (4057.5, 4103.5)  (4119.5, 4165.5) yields 1.08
